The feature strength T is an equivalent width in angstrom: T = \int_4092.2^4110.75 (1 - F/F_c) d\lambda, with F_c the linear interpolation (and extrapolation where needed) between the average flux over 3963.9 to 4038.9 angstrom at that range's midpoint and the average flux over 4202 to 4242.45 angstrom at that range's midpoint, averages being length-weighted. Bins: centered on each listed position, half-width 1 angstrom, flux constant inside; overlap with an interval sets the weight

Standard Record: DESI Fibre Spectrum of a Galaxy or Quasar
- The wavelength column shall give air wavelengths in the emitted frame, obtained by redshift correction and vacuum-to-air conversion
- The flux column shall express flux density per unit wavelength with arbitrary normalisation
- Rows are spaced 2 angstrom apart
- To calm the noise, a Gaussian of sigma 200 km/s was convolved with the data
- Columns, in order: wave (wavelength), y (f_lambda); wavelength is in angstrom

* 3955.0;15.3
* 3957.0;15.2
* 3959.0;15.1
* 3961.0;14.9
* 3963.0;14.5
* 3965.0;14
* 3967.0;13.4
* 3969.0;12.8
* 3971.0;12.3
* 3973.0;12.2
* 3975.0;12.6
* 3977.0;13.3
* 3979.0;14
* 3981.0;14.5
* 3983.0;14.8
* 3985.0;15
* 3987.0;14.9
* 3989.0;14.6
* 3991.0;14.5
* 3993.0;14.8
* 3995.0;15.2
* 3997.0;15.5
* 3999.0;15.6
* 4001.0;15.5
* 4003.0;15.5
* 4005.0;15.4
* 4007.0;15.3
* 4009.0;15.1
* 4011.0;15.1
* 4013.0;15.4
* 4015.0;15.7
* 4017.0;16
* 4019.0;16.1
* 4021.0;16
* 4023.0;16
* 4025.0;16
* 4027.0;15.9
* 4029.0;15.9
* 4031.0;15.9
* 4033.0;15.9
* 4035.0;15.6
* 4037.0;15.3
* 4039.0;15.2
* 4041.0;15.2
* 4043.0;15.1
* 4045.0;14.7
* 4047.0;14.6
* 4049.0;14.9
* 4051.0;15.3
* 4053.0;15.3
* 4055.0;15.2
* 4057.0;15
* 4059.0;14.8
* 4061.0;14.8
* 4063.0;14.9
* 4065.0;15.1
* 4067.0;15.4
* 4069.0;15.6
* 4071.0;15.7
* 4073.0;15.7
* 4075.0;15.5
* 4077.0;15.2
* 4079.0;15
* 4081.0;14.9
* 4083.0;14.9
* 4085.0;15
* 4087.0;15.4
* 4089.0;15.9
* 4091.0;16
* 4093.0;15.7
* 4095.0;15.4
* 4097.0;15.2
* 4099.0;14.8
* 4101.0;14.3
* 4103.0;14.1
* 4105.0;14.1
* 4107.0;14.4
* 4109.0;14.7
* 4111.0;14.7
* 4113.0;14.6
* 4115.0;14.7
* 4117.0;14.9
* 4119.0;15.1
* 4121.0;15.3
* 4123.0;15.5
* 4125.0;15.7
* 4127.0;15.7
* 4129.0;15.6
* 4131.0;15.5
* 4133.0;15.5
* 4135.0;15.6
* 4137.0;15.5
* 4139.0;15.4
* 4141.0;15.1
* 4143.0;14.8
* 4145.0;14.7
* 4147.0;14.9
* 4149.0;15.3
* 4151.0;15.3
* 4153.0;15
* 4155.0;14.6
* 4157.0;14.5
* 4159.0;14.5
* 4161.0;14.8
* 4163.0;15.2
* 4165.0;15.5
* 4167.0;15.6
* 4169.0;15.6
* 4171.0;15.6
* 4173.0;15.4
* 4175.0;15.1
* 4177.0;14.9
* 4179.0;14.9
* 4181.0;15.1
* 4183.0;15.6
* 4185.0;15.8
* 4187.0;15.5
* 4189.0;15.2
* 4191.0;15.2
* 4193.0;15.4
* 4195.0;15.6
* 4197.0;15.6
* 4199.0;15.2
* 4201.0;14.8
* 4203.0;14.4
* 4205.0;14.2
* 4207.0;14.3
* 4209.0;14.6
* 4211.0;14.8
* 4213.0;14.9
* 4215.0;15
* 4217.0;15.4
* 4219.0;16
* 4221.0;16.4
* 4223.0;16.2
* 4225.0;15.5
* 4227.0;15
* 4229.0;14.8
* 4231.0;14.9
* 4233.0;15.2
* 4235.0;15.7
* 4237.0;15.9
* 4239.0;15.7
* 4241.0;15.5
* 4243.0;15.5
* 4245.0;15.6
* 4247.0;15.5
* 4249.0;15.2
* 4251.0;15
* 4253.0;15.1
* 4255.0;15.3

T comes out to 0.4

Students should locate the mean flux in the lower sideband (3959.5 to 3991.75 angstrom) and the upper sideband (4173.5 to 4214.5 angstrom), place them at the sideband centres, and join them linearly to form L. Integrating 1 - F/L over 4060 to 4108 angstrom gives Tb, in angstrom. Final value -2.1 angstrom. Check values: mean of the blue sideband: 13.9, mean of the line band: 15.1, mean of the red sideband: 15.1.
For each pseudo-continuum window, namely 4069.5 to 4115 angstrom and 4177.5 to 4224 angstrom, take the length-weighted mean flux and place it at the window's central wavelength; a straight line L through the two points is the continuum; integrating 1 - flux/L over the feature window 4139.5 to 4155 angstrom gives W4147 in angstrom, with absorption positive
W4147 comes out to 0.1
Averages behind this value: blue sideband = 15.1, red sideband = 15.2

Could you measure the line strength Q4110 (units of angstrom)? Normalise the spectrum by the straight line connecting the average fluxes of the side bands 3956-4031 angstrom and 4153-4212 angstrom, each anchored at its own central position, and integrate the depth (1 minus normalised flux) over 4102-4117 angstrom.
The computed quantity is 0.5 angstrom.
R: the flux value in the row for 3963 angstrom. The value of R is 14.5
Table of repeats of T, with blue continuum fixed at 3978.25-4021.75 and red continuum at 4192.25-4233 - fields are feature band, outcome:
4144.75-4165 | 0.33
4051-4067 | 0.14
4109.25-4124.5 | 0.19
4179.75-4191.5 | -0.19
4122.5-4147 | -0.31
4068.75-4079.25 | -0.20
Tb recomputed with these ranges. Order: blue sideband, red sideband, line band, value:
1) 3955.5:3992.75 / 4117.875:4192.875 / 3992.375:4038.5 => -4.06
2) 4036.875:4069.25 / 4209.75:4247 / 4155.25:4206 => 0.59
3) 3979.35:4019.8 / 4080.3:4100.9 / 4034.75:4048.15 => 0.15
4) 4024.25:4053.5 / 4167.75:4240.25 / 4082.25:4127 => 0.88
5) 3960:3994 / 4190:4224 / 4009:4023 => -1.52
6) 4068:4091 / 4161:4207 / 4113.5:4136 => -0.07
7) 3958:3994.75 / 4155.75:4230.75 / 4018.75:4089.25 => -4.39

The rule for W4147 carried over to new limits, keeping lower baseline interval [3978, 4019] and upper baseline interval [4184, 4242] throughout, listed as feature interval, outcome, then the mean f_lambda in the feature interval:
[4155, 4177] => 0.1 angstrom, 15.1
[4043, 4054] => 0.1 angstrom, 15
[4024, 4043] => -0.6 angstrom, 15.6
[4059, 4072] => 0.0 angstrom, 15.2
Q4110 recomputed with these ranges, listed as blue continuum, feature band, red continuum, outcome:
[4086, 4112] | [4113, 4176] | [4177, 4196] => -0.14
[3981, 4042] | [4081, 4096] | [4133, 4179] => -0.16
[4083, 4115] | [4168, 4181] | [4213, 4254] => -0.01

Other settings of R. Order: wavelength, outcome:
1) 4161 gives 14.8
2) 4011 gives 15.1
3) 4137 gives 15.5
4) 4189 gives 15.2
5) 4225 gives 15.5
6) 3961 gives 14.9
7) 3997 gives 15.5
